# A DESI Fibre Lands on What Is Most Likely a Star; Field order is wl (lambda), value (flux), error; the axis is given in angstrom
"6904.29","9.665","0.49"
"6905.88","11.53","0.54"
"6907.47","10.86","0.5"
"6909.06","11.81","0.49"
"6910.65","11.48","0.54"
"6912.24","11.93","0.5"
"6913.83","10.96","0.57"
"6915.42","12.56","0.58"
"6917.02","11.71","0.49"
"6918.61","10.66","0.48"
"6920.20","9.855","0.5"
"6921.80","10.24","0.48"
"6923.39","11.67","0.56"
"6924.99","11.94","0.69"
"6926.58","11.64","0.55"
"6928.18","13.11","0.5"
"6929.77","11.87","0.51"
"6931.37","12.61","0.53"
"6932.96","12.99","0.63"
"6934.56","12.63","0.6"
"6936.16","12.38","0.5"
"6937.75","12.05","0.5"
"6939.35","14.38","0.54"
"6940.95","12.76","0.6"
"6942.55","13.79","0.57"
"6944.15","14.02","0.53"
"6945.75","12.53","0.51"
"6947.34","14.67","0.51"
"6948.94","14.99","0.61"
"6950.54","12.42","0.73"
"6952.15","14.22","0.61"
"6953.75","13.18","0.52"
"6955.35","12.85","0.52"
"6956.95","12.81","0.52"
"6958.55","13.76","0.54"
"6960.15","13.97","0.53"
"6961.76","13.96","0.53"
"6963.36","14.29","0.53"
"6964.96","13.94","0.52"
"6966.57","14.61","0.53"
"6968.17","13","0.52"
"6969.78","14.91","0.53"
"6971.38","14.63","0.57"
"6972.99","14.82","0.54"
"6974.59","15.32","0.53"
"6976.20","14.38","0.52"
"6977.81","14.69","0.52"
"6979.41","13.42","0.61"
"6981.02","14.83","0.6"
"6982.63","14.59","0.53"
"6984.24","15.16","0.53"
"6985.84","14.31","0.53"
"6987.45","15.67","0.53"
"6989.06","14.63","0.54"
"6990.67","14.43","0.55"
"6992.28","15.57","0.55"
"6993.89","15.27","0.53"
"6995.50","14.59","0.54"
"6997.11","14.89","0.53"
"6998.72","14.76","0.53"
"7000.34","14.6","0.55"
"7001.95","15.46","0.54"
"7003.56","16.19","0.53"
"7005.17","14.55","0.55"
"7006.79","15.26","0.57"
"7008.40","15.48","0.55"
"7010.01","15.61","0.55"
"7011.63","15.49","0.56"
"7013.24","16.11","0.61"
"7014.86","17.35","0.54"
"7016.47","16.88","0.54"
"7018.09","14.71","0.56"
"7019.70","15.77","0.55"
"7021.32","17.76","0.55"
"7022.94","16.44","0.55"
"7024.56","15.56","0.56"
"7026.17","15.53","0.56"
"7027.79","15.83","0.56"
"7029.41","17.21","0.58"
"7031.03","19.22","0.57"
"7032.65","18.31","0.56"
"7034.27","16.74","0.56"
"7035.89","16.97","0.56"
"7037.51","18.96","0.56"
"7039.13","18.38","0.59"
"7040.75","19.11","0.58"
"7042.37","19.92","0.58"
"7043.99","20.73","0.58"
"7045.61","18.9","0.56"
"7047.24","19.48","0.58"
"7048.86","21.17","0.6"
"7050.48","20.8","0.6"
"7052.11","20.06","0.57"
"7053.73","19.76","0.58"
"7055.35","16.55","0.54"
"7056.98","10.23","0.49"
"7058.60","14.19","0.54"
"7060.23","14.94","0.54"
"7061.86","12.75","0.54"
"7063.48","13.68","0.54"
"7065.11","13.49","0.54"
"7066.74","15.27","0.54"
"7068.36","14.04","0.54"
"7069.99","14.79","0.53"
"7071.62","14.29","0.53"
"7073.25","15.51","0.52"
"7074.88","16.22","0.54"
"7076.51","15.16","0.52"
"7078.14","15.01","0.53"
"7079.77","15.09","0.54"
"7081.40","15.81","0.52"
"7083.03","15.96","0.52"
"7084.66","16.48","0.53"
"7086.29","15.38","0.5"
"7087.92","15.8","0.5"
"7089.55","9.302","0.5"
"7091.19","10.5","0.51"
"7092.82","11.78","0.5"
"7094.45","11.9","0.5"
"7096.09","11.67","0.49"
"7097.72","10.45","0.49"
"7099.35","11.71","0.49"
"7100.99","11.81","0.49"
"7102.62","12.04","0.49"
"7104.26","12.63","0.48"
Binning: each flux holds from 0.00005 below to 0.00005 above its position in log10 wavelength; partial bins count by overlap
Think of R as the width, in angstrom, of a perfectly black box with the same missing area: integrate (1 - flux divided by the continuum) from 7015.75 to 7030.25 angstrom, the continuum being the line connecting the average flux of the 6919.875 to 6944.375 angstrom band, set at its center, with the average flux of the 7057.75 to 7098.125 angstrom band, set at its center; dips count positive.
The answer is -3.0 angstrom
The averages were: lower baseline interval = 12.4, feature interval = 16.2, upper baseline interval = 14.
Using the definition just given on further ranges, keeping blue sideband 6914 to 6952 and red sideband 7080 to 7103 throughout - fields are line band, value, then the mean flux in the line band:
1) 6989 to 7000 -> -1.9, 14.9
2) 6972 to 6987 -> -2.4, 14.6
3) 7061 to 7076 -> -1.8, 14.5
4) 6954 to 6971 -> -1.6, 13.8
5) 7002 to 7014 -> -2.6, 15.5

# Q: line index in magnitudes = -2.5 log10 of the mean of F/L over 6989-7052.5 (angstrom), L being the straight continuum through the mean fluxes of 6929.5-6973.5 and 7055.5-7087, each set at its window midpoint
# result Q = -0.19 mag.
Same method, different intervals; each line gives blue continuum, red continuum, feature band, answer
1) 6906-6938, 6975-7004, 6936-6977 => -0.04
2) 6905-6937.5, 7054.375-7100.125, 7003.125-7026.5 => -0.22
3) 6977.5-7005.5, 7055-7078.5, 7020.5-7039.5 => -0.18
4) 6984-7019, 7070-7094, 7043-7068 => -0.14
